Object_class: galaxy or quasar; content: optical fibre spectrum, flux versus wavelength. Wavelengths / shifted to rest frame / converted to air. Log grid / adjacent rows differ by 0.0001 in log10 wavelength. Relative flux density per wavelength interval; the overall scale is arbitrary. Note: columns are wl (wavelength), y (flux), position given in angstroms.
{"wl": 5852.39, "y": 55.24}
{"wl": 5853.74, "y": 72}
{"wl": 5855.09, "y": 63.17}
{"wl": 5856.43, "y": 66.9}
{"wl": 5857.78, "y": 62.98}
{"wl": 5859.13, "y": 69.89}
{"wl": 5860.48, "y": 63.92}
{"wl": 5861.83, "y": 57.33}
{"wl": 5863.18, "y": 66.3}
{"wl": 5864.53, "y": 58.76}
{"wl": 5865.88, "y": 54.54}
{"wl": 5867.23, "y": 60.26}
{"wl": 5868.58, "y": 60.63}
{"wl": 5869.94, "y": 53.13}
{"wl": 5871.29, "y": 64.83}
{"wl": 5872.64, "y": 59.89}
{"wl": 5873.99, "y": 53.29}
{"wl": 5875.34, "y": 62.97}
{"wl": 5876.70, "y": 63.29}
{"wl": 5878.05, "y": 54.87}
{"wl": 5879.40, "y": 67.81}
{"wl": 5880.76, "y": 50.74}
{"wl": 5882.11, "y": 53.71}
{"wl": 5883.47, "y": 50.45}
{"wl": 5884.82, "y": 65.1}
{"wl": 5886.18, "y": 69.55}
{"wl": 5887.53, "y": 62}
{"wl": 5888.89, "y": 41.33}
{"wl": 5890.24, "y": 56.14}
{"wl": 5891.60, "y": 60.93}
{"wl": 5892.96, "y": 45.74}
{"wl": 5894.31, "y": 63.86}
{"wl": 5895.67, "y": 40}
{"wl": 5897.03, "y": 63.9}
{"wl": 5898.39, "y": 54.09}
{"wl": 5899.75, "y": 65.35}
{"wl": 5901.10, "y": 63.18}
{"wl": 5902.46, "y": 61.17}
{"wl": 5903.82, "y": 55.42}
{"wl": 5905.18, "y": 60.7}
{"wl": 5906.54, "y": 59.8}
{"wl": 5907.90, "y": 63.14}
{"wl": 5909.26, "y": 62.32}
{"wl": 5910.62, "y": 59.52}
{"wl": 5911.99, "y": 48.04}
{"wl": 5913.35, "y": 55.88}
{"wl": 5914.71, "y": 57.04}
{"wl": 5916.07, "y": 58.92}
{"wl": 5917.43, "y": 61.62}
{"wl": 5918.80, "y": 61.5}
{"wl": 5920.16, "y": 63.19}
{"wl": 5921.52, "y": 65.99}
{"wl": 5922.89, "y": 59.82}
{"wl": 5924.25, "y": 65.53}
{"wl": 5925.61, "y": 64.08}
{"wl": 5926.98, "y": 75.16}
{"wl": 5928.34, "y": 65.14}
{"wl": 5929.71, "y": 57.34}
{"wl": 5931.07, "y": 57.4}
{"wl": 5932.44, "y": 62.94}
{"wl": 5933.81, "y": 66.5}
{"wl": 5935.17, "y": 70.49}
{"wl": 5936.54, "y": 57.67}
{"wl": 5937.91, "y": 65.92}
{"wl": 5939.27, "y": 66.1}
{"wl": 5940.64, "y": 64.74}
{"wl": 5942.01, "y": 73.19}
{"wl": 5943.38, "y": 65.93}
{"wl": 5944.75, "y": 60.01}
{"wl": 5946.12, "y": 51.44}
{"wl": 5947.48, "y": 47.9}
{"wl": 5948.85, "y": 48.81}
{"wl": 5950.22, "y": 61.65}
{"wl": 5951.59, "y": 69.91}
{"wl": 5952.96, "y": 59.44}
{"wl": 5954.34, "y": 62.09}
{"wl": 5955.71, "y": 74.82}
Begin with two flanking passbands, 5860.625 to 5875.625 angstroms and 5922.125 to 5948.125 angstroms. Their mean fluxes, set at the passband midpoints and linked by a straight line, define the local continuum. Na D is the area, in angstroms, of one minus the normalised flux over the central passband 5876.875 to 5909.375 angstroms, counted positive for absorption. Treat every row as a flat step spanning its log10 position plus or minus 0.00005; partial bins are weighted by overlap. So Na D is 1.47 angstroms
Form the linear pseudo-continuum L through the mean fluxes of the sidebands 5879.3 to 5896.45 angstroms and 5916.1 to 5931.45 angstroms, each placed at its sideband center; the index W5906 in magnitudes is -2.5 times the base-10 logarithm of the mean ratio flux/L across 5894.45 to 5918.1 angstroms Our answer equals 0.02 mag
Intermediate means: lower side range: 55.6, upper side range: 63.3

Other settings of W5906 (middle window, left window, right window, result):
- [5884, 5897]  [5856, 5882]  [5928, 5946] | 0.09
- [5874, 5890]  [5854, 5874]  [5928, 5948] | 0.07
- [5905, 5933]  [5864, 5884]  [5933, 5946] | 0.03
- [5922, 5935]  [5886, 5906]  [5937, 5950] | -0.08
